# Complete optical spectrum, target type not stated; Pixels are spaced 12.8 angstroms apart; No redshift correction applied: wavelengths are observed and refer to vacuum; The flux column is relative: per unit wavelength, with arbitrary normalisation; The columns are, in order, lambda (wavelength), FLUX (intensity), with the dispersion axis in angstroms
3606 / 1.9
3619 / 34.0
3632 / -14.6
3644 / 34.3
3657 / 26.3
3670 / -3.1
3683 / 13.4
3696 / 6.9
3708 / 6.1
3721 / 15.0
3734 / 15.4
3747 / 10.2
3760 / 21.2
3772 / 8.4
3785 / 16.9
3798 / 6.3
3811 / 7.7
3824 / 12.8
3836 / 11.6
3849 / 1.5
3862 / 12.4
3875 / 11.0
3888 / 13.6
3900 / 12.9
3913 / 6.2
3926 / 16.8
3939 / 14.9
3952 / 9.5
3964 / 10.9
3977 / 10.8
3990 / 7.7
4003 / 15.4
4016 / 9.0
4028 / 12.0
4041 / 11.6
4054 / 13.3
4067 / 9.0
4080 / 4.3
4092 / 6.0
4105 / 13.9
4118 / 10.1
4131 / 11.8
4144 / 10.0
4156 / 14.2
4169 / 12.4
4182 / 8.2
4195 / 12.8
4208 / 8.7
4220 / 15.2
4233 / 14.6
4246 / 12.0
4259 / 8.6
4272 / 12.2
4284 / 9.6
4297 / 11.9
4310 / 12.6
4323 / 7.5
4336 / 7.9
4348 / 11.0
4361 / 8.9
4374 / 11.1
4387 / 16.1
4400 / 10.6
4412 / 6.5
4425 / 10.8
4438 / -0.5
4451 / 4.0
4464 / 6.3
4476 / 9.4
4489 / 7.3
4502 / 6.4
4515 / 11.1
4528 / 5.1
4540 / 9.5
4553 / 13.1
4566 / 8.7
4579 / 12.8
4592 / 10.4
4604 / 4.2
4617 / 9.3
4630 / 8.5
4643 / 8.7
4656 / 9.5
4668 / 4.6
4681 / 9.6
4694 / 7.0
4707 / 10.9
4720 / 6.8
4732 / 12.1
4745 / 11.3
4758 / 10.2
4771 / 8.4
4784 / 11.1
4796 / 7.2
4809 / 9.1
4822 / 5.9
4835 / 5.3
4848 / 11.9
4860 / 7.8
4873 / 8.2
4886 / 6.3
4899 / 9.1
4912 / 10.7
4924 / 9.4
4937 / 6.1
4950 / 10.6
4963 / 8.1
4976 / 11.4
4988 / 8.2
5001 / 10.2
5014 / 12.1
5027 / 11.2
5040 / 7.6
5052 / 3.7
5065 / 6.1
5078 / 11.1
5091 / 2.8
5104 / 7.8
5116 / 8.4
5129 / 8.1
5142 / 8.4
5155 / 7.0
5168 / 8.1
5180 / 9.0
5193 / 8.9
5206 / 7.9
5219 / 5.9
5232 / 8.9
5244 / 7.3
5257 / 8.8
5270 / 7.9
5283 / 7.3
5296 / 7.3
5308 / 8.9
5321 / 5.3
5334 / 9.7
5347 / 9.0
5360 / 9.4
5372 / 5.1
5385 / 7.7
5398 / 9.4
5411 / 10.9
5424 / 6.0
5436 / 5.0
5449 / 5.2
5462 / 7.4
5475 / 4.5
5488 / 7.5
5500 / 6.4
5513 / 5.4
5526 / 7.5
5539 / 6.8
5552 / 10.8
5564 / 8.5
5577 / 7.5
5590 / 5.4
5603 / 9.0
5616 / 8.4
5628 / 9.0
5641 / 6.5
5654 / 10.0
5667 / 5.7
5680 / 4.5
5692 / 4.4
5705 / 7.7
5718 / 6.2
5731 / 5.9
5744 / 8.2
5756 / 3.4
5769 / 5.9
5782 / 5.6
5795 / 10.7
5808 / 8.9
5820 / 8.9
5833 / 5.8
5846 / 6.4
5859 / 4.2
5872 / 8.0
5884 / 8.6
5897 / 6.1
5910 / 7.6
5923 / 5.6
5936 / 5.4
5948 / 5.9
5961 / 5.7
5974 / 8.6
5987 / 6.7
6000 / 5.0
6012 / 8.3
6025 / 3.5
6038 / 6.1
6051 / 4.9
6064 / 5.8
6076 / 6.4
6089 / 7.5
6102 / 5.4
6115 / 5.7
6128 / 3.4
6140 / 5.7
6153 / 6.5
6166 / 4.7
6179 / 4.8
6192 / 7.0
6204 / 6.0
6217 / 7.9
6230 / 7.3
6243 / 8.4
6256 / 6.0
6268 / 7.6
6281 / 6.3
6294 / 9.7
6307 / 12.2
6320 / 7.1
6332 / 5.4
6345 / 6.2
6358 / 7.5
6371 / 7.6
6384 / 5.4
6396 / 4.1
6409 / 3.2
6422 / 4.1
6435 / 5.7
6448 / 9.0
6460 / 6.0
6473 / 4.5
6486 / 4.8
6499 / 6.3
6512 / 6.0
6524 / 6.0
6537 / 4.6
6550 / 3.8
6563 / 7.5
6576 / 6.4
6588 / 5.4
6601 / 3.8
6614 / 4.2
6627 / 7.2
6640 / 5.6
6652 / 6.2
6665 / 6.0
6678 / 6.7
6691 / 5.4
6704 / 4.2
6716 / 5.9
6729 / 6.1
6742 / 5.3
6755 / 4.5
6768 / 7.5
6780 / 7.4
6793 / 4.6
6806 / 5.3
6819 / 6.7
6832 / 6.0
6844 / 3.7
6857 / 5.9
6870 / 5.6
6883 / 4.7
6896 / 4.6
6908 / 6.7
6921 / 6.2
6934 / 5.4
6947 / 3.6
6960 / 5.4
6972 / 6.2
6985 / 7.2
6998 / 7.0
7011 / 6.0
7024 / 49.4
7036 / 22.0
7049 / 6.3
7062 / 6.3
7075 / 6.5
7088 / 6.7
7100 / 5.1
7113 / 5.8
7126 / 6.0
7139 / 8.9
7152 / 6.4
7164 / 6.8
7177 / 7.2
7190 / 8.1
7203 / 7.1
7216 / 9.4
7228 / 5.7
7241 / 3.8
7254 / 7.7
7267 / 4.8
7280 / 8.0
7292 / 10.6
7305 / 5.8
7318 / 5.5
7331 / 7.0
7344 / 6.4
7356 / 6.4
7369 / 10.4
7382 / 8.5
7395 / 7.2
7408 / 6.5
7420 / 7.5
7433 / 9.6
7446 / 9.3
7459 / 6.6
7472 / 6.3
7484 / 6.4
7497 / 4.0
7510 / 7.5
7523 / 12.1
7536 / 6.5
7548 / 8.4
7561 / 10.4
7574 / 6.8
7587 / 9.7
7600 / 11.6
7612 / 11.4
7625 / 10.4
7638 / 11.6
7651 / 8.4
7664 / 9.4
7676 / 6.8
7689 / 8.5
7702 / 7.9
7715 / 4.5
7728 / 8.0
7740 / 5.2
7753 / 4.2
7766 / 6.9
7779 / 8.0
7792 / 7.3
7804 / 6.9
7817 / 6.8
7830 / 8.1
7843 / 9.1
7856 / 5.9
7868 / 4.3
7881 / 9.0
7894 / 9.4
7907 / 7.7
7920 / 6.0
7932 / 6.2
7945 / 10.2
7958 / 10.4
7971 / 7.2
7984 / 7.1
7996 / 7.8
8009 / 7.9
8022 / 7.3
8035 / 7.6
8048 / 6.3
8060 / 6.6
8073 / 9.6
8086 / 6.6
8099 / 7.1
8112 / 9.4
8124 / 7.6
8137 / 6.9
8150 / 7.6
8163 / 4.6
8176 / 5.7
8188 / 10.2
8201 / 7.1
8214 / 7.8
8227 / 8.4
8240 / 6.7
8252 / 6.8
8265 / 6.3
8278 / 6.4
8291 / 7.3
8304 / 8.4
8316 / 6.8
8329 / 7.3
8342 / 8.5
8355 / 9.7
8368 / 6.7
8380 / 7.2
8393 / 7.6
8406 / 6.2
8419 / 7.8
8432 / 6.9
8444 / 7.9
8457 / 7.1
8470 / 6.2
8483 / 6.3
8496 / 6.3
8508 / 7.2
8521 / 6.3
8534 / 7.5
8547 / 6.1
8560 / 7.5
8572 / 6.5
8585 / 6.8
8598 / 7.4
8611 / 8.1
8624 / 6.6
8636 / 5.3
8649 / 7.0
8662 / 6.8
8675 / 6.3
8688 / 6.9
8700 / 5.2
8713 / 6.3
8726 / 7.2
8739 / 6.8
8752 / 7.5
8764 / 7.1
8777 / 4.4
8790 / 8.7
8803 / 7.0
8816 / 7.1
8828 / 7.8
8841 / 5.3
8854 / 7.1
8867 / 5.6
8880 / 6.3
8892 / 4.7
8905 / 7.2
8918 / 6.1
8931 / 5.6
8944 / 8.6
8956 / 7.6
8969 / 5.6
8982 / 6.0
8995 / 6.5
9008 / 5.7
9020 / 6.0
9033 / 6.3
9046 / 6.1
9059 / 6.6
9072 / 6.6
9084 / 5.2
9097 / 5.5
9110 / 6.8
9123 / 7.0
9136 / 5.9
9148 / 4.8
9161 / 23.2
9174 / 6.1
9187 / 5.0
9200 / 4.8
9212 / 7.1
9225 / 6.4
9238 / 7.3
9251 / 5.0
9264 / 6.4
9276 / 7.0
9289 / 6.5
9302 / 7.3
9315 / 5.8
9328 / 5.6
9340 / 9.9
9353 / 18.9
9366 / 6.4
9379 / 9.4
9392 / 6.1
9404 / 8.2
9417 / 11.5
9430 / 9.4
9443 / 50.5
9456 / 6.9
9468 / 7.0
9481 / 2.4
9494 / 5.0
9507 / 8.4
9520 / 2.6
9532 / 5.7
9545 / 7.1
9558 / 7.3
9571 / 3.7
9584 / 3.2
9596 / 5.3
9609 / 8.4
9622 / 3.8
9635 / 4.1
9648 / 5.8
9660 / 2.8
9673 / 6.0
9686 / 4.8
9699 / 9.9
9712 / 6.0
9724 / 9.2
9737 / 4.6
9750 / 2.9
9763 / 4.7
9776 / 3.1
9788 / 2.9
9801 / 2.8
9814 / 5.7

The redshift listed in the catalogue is 0.88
